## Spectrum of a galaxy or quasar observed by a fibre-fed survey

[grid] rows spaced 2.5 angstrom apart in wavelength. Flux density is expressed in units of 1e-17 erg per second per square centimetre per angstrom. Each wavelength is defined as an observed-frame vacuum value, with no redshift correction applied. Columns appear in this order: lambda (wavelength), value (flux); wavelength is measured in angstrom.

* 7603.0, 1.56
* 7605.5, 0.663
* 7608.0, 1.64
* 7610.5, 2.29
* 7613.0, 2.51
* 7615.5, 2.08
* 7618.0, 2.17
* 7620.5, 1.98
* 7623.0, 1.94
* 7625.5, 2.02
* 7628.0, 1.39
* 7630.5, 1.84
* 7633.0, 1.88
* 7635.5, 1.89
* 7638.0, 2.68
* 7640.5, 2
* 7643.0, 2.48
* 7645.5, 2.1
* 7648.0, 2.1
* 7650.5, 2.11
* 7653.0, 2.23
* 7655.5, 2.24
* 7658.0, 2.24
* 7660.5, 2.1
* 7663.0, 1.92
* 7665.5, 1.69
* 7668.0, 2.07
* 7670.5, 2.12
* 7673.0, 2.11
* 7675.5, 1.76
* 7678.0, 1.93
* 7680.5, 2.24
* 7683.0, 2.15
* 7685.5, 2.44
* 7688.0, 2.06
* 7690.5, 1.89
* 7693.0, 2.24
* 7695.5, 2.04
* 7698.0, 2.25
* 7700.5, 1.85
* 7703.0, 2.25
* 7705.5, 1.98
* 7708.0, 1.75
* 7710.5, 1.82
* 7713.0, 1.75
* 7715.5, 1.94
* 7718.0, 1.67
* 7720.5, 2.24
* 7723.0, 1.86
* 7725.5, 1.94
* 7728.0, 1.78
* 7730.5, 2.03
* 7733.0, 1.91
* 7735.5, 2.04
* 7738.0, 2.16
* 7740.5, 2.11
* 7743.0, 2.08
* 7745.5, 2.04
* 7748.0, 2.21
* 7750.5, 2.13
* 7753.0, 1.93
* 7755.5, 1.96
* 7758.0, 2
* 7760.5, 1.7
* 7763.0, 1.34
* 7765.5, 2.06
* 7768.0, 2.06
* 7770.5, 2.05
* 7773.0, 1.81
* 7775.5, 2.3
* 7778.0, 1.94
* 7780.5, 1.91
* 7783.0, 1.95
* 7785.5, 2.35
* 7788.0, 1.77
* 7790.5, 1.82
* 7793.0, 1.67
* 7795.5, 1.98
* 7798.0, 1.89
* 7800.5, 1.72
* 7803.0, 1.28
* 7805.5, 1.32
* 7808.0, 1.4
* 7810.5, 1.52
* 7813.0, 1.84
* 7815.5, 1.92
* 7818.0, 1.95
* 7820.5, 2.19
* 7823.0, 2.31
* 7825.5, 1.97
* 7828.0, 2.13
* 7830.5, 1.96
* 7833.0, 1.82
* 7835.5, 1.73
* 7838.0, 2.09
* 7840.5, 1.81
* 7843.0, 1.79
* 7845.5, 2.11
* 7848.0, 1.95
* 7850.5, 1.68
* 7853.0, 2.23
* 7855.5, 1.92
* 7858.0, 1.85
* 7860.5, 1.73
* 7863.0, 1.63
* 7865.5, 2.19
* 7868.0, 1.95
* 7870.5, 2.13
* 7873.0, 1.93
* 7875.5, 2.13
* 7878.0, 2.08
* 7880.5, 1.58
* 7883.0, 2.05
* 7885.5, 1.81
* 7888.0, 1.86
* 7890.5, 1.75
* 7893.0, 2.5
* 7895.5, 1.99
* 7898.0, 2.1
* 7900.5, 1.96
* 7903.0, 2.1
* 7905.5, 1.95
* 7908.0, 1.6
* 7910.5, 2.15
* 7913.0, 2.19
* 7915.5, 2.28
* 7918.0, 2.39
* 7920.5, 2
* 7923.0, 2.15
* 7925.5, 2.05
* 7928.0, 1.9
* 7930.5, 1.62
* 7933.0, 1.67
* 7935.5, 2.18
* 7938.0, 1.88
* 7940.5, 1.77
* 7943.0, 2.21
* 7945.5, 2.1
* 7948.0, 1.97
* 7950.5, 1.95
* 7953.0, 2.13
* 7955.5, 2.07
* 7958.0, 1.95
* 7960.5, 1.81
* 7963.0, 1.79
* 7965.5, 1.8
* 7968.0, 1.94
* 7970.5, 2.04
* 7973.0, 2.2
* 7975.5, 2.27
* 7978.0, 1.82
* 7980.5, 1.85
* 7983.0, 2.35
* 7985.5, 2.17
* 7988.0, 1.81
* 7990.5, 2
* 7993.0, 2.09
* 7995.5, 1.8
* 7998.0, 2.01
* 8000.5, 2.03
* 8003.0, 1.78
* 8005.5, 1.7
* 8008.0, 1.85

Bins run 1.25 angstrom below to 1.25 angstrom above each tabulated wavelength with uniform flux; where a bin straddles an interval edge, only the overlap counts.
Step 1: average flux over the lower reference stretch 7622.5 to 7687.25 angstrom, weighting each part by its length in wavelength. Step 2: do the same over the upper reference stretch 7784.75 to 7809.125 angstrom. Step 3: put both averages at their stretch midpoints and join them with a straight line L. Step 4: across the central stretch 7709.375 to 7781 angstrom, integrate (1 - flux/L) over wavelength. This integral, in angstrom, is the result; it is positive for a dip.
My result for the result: -4.7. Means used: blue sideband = 2.07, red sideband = 1.71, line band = 1.96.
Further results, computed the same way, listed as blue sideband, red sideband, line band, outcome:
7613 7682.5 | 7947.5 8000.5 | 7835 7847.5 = 0.6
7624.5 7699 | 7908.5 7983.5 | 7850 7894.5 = 1.7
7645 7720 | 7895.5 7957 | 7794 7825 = 3.7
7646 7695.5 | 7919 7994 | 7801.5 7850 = 4.5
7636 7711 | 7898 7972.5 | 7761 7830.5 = 6.0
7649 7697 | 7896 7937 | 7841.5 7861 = 1.2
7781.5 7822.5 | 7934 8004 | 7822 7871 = -2.6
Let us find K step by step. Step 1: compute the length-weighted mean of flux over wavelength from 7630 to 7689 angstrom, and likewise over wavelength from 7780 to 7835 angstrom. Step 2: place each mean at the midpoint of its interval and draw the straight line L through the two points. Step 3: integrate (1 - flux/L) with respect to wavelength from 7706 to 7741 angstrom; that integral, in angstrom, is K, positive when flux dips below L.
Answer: 1.14 angstrom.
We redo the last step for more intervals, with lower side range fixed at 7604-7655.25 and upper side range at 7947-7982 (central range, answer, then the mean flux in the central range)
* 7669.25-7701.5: -1.4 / 2.08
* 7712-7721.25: 0.5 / 1.89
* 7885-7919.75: -1.2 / 2.05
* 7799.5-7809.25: 2.8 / 1.42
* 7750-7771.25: 0.9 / 1.9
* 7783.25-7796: 0.5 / 1.92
